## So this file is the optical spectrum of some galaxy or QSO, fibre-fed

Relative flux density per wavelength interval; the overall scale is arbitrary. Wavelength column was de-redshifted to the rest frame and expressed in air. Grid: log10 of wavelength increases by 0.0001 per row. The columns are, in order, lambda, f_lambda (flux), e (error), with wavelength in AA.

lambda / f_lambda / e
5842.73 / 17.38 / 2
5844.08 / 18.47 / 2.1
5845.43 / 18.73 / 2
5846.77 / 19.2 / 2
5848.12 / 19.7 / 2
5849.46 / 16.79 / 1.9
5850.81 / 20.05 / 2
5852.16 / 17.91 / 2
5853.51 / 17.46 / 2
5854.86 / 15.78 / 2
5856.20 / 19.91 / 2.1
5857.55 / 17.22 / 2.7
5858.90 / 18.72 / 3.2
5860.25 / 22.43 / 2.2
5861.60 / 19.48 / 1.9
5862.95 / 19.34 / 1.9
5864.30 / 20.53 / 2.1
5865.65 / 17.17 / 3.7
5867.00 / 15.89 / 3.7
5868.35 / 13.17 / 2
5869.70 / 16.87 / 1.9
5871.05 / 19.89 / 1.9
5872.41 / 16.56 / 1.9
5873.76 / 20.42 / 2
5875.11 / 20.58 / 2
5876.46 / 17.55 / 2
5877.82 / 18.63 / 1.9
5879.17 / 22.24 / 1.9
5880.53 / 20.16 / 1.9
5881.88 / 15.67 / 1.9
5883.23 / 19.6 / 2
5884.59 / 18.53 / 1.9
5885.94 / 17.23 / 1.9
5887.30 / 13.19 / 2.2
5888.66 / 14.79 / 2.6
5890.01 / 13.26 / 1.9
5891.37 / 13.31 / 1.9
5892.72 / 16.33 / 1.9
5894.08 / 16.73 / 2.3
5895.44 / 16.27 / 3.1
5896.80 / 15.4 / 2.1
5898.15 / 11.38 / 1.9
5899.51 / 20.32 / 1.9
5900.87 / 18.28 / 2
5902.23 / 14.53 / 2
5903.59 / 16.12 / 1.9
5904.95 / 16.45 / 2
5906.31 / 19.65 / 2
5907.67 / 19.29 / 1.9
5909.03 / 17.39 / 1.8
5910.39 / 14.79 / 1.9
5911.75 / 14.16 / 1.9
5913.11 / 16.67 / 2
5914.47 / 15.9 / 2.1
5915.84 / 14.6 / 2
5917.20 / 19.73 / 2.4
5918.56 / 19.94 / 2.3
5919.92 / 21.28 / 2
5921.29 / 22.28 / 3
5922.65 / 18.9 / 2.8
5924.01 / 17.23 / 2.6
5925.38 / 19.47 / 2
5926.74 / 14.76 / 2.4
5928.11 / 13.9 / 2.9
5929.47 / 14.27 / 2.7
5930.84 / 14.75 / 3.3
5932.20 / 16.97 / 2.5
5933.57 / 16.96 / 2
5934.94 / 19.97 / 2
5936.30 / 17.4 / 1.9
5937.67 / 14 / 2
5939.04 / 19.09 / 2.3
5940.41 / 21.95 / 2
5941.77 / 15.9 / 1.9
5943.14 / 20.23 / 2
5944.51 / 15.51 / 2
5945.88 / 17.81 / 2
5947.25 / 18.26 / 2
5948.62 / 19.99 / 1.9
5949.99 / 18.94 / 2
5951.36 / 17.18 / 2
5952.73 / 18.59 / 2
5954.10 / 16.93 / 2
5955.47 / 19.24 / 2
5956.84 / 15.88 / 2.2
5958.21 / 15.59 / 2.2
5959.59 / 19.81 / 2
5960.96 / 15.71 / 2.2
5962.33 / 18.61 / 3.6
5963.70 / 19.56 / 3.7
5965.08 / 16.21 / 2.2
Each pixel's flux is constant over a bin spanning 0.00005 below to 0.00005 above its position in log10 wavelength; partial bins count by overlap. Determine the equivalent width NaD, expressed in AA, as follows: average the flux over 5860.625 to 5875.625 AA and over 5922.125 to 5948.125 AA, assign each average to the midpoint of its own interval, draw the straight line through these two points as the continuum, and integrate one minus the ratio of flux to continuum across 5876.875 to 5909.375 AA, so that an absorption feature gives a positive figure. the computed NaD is 1.8 AA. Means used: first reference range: 18.2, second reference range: 17.2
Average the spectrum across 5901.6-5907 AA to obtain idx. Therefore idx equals 16.7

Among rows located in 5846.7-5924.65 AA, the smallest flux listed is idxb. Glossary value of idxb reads 11.38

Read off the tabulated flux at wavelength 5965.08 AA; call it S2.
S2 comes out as 16.21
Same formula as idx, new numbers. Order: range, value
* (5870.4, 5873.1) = 18.2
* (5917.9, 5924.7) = 19.9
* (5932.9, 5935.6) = 18.4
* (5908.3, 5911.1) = 16.1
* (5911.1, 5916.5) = 15.3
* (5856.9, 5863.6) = 19.4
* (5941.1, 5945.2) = 17.2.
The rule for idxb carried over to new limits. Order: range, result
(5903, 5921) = 14.16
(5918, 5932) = 13.9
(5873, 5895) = 13.19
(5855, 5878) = 13.17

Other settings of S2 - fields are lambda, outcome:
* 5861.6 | 19.48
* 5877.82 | 18.63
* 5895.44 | 16.27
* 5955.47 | 19.24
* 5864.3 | 20.53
